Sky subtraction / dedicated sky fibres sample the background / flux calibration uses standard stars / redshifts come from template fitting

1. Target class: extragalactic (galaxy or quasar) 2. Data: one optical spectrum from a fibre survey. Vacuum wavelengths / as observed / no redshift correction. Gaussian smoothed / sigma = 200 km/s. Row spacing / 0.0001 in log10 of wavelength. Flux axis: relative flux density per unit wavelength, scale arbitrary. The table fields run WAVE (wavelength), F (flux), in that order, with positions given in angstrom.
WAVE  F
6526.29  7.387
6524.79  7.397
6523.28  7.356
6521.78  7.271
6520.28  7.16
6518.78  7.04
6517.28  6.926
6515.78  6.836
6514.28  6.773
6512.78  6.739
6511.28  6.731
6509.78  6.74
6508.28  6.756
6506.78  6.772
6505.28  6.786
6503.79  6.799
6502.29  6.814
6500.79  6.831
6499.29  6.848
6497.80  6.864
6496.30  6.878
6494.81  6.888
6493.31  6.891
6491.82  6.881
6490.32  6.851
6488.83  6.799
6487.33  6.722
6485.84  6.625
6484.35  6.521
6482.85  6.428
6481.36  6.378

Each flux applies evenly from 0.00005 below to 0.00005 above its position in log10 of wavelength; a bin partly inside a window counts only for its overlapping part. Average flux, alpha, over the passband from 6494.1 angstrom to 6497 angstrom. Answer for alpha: 6.9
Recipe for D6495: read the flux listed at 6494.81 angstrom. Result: 6.888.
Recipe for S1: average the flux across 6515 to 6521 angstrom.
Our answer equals 6.99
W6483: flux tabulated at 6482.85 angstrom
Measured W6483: 6.428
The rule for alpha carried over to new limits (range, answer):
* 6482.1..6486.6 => 6.53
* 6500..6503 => 6.81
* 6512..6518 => 6.82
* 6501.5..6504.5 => 6.79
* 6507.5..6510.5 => 6.74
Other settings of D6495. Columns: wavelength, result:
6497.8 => 6.864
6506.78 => 6.772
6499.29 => 6.848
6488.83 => 6.799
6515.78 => 6.836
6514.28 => 6.773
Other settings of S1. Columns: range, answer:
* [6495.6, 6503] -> 6.84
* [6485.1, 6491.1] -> 6.75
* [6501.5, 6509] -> 6.78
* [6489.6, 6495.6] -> 6.88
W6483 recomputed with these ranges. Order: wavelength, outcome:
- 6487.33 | 6.722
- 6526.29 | 7.387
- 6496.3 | 6.878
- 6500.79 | 6.831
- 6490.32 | 6.851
